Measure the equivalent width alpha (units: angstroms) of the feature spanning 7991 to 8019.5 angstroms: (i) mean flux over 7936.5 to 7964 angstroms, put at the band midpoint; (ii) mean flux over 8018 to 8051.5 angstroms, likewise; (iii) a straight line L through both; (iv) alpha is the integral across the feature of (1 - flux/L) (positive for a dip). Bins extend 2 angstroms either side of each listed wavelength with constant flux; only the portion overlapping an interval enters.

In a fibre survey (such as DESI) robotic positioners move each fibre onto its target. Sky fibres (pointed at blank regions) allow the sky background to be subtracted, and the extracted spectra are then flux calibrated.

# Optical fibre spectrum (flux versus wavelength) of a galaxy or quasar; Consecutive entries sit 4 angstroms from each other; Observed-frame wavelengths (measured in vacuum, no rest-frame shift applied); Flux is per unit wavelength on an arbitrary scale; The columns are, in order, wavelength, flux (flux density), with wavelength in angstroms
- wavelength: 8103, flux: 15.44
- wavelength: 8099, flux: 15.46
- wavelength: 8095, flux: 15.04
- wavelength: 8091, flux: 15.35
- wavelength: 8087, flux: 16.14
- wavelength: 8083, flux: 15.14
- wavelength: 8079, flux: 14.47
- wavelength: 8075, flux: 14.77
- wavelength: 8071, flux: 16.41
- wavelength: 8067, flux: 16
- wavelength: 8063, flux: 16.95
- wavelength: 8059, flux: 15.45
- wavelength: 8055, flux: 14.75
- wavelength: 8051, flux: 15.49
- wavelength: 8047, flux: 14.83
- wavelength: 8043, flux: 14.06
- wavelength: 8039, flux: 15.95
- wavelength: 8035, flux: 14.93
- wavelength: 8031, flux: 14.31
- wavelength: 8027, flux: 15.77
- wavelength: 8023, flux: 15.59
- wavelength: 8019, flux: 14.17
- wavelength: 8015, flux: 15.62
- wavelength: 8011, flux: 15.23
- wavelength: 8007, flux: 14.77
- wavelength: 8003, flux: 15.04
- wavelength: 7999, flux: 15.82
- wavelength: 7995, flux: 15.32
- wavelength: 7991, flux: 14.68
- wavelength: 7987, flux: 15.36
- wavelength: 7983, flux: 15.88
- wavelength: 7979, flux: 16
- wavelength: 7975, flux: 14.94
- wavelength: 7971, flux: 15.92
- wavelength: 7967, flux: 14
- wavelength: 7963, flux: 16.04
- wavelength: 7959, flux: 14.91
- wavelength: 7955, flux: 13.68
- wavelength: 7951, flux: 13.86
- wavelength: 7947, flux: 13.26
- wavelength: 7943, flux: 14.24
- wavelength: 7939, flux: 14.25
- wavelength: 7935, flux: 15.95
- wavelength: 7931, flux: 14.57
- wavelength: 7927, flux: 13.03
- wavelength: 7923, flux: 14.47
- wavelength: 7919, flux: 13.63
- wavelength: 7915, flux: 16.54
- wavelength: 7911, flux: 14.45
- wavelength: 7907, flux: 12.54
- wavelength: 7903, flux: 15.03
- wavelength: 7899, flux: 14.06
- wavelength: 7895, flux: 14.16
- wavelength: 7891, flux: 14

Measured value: -0.8 angstroms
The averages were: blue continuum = 14.3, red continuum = 15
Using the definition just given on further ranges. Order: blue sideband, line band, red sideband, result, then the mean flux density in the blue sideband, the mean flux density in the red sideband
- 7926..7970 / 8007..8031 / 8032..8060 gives -0.5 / 14.4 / 15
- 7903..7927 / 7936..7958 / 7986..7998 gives 1.0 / 14.3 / 15.2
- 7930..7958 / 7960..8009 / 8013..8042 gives -2.0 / 14.3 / 15.2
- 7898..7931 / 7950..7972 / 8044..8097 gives -0.2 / 14.2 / 15.4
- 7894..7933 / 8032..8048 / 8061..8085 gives 0.4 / 14.3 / 15.6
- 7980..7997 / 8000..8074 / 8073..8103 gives -0.1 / 15.4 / 15.2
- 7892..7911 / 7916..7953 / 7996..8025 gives 0.4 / 14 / 15.2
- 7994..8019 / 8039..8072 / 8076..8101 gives -0.6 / 15.2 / 15.2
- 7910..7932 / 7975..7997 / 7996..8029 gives -0.6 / 14.4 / 15.3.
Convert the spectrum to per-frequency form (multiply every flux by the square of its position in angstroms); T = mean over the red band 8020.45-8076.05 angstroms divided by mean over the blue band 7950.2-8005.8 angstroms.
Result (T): 1.0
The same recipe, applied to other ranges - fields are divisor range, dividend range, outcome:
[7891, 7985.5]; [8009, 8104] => 1.08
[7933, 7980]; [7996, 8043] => 1.05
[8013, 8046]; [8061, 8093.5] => 1.05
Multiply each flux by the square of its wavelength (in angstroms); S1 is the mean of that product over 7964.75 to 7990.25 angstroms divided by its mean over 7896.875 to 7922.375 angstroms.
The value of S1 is 1.08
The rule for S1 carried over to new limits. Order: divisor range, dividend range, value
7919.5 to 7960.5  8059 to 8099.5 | 1.14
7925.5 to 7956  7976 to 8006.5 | 1.10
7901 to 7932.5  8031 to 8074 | 1.12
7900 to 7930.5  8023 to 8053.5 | 1.09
